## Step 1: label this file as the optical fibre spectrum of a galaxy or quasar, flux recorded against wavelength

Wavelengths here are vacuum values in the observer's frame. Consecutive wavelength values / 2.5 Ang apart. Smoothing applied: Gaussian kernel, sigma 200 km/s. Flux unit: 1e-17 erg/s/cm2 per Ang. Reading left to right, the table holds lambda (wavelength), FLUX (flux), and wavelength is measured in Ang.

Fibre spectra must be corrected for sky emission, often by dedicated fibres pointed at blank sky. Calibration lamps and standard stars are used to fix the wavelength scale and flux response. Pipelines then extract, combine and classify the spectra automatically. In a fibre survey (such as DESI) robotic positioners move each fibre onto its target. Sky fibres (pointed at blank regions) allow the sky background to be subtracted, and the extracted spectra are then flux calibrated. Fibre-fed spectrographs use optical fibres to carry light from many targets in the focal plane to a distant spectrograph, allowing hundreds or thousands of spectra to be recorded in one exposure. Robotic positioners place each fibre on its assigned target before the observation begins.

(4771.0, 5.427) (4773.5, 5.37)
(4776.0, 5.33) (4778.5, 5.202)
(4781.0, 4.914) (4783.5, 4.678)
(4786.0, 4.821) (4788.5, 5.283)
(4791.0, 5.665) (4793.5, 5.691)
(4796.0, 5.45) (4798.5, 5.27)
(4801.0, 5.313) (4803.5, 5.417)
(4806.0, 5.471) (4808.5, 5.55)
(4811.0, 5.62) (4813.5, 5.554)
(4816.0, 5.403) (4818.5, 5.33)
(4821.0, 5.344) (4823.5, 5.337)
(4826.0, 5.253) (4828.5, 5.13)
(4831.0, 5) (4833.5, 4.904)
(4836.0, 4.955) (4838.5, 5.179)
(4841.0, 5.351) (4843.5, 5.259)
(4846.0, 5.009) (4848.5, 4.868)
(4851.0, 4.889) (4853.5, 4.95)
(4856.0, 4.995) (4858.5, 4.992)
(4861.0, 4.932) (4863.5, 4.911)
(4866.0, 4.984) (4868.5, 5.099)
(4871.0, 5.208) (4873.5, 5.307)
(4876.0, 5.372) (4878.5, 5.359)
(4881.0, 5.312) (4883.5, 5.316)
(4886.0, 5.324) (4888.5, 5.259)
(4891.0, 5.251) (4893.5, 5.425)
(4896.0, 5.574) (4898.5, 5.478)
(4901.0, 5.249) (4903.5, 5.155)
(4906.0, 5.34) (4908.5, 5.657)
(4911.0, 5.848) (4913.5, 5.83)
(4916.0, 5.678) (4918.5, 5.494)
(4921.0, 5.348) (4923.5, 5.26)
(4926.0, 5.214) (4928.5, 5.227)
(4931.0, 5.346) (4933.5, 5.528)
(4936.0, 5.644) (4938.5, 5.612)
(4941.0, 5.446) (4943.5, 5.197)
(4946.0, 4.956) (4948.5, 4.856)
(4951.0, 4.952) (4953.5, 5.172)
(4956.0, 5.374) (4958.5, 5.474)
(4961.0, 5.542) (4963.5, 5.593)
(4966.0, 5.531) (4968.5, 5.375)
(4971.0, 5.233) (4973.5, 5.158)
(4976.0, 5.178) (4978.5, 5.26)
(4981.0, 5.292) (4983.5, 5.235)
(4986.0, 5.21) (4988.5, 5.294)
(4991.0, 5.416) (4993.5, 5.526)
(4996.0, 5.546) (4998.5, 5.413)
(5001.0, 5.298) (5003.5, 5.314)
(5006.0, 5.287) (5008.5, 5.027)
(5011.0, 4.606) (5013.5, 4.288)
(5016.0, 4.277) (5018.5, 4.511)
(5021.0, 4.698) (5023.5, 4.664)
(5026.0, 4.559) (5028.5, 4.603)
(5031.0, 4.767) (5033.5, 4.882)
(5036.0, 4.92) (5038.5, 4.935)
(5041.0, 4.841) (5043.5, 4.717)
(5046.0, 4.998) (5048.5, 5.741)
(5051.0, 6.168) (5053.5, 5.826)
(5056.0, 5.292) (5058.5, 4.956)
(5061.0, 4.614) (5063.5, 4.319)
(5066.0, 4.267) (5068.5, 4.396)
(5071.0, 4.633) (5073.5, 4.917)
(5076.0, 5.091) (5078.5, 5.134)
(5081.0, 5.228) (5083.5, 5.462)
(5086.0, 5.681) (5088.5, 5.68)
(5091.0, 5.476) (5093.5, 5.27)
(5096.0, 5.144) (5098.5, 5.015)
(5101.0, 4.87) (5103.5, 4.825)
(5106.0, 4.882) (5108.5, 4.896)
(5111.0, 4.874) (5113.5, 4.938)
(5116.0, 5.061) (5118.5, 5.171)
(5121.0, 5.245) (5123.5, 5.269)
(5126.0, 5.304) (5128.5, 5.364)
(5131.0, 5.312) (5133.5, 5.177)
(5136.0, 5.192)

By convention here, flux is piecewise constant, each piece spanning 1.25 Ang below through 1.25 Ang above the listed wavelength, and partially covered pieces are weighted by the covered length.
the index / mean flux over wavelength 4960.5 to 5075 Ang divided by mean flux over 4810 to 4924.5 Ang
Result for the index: 1.0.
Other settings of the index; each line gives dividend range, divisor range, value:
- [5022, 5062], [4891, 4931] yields 0.92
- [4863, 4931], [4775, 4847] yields 1.02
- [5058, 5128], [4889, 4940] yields 0.92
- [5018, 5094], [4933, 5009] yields 0.94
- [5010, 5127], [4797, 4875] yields 0.96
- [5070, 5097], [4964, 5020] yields 1.02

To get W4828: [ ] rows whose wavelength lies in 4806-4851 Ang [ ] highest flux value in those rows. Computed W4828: 5.62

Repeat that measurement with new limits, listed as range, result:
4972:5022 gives 5.546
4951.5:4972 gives 5.593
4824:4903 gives 5.574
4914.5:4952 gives 5.678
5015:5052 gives 6.168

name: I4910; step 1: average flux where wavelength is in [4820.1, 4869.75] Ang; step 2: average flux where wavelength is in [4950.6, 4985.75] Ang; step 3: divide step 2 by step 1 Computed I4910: 1.05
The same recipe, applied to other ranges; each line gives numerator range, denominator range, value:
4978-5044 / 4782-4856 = 0.95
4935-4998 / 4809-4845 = 1.01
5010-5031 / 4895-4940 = 0.83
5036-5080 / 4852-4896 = 0.96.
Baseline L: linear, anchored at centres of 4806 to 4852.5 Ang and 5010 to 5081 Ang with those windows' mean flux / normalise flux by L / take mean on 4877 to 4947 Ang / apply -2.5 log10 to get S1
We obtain -0.07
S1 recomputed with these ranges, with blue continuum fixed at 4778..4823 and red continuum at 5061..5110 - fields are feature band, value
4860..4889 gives 0.01 mag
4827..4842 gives 0.04 mag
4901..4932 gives -0.05 mag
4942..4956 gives 0.02 mag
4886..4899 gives -0.03 mag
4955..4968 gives -0.07 mag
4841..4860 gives 0.05 mag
